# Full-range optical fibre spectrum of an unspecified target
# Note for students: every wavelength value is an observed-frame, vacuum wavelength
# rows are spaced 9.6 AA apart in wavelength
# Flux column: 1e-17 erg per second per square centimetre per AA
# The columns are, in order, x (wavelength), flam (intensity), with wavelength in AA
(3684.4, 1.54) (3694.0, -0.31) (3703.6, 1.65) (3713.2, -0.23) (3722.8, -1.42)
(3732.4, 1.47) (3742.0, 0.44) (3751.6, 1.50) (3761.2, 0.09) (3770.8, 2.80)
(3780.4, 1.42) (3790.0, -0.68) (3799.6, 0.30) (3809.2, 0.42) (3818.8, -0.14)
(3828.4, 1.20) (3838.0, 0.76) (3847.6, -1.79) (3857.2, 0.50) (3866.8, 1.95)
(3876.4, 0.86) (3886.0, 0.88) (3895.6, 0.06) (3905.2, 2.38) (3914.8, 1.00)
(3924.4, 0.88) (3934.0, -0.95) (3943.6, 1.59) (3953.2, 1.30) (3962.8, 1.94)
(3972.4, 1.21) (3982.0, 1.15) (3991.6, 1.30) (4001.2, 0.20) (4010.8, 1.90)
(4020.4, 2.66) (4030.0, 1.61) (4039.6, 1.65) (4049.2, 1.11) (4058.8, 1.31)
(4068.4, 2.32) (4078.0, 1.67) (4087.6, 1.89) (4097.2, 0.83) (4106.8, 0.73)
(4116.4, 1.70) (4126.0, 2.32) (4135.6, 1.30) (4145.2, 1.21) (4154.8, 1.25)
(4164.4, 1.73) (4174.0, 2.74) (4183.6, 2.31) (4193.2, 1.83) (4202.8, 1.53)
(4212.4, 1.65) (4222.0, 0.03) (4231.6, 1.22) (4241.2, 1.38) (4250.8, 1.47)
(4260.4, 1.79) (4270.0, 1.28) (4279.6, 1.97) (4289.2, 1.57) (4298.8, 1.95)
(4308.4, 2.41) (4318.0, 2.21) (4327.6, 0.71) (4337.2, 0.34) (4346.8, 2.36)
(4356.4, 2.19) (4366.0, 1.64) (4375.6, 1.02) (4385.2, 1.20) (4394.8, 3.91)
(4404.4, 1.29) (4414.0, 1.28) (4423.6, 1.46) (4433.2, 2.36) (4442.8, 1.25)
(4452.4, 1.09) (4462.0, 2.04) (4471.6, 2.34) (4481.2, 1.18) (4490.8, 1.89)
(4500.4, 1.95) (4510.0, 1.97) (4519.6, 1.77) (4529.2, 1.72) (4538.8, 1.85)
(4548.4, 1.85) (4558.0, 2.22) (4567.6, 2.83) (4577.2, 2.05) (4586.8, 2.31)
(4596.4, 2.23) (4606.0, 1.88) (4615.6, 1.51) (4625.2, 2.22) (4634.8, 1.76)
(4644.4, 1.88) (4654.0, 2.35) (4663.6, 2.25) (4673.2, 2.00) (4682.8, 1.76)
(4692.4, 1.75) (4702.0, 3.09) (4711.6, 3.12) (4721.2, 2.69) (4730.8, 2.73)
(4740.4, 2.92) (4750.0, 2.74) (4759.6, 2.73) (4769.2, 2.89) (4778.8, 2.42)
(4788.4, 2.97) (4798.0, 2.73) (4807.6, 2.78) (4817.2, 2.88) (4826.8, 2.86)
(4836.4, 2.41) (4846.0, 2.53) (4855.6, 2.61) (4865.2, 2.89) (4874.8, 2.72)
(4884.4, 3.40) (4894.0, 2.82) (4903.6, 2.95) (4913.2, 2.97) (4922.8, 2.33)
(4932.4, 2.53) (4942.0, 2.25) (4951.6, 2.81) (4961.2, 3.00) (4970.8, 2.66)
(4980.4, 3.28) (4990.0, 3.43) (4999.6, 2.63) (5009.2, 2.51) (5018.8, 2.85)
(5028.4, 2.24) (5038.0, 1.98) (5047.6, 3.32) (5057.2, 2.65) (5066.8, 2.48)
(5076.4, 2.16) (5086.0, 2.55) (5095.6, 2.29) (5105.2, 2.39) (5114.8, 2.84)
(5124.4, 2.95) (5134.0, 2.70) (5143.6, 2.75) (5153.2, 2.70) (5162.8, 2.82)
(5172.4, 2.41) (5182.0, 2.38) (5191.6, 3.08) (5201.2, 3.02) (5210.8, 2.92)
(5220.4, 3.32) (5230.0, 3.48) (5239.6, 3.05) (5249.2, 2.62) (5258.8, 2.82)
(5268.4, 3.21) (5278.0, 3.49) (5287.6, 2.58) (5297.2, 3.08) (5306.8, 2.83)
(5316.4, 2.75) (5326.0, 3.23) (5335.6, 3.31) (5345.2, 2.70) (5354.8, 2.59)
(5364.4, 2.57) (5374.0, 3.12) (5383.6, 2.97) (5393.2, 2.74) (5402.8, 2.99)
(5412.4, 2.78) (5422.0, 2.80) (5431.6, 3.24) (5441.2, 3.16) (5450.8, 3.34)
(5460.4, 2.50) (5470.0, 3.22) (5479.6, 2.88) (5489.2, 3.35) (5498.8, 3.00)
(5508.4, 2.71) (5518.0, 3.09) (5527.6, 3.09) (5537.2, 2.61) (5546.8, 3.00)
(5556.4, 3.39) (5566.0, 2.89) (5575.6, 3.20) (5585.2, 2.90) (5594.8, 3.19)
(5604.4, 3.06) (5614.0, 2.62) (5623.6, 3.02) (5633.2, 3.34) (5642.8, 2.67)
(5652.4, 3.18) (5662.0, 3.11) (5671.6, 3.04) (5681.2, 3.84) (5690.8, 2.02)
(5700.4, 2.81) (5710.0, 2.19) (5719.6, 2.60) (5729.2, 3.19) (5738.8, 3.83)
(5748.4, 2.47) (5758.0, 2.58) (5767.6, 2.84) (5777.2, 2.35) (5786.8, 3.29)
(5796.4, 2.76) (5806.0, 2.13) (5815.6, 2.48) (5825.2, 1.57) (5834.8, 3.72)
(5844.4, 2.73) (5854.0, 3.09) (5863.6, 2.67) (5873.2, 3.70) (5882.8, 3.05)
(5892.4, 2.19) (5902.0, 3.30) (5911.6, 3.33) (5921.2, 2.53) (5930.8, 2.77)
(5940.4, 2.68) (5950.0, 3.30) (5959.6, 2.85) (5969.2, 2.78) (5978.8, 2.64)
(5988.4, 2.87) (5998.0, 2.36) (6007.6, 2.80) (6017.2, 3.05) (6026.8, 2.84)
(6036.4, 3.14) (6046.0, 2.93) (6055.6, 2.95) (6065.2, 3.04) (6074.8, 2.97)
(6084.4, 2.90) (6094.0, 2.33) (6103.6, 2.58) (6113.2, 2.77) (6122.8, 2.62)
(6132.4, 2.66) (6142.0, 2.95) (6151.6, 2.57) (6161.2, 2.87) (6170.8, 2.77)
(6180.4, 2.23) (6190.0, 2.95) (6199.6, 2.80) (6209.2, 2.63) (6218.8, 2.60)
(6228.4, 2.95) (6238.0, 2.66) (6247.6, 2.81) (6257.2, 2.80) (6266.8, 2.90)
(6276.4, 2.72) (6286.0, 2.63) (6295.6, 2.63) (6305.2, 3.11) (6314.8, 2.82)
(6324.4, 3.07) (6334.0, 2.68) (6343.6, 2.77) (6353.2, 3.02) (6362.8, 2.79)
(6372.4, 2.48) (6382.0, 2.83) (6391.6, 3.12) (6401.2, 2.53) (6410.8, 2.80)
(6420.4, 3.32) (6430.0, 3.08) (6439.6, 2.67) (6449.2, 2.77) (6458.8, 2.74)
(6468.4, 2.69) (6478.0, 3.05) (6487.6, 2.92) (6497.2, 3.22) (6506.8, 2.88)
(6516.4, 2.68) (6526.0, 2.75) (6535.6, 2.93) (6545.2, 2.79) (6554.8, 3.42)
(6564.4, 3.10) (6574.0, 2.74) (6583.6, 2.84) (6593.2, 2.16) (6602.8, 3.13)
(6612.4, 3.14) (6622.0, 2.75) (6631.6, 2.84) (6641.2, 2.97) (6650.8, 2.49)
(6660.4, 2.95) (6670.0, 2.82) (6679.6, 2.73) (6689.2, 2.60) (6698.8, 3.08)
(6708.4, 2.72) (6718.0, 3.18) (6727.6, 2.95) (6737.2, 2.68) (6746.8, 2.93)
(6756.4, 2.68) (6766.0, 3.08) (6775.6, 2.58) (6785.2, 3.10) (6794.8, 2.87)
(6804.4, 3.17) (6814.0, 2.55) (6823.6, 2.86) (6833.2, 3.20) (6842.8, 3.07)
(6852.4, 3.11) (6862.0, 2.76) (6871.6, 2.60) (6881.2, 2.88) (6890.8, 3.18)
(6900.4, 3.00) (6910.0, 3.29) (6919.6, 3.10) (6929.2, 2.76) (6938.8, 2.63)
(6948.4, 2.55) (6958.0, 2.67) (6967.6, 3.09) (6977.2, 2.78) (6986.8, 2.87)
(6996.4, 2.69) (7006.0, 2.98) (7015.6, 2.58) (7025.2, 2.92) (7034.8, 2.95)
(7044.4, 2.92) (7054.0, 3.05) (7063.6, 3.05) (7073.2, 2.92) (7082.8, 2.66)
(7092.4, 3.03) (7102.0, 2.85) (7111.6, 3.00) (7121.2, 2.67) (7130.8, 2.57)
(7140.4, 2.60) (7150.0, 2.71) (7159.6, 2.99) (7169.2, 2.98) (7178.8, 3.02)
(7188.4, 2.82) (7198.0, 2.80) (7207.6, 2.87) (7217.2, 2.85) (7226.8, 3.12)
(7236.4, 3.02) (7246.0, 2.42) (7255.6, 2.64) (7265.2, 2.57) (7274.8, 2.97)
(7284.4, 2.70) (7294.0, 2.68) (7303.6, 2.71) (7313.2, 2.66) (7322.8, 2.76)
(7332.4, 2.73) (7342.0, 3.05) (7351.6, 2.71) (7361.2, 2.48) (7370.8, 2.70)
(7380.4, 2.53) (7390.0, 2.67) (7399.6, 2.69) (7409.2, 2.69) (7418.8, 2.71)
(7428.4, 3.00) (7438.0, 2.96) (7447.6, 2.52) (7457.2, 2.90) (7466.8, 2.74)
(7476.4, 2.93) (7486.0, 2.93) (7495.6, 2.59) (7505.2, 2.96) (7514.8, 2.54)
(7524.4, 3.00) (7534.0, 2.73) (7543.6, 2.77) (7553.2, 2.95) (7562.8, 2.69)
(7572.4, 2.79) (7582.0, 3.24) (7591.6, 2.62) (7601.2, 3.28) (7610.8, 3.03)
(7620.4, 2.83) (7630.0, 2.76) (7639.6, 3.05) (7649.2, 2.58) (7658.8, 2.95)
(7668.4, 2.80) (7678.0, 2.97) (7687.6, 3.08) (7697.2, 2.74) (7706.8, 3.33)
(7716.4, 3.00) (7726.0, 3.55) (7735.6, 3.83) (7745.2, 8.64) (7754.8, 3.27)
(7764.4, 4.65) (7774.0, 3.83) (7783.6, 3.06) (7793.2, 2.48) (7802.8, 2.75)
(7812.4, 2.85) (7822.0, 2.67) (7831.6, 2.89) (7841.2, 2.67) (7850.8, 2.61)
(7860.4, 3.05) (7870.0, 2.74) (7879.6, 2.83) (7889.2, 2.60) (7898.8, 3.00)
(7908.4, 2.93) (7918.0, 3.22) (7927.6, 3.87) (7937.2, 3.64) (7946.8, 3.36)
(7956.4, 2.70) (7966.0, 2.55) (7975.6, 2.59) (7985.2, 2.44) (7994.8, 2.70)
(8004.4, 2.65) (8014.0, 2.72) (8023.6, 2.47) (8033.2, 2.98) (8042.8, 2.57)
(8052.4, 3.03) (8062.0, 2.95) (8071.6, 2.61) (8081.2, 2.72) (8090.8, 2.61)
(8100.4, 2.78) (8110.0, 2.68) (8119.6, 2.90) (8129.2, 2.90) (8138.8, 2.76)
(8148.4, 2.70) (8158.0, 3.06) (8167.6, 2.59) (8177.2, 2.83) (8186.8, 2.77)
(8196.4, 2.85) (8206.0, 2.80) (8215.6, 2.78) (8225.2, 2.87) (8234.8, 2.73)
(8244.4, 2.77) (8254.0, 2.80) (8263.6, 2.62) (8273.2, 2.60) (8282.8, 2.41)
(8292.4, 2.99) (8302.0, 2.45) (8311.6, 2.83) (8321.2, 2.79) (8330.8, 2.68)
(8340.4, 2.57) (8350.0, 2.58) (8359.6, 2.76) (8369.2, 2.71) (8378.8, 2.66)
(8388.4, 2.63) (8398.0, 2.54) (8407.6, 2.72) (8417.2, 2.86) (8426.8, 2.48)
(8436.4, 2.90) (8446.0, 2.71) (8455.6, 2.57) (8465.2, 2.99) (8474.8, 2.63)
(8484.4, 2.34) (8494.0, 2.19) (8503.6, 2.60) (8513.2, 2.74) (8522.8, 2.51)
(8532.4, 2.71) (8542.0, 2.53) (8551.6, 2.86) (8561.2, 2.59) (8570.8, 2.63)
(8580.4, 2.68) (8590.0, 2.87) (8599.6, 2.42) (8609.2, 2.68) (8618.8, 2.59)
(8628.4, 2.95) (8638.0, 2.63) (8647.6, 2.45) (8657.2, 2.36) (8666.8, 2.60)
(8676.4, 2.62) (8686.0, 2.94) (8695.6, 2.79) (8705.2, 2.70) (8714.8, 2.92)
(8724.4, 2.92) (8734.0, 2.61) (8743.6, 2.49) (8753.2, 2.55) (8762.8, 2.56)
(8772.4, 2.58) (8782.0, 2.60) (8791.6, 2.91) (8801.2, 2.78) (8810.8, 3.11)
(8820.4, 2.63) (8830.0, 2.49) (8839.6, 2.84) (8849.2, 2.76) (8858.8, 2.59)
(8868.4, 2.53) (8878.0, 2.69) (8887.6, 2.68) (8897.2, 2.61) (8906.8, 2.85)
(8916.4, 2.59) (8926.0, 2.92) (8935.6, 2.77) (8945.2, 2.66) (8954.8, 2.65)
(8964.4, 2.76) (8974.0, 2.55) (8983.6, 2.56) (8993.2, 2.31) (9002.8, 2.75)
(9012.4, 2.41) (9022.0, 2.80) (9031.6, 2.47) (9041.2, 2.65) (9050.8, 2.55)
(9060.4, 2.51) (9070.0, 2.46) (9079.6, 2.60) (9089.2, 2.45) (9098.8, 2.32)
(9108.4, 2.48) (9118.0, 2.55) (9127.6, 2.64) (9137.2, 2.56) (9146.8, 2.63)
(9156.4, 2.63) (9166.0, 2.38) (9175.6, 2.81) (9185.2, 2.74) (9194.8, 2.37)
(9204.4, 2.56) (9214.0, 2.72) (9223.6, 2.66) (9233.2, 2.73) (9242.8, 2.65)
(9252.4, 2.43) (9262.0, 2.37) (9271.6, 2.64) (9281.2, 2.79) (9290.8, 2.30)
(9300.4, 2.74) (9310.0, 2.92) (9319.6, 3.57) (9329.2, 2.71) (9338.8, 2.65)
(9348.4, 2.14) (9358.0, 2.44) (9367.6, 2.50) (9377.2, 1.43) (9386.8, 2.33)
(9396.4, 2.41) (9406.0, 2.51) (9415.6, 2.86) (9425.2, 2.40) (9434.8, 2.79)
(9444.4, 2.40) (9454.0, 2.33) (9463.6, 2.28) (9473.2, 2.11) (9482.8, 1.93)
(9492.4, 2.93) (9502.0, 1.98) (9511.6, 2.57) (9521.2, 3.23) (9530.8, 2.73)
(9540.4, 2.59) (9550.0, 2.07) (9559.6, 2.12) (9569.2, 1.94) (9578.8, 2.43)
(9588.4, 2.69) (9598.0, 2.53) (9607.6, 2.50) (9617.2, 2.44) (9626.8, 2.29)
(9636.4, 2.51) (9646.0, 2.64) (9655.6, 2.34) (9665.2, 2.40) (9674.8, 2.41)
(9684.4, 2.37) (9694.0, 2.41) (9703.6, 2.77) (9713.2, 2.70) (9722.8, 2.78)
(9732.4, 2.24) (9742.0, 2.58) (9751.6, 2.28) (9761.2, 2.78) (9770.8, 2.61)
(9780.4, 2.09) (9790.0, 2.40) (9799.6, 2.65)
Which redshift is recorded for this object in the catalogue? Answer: 0.179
